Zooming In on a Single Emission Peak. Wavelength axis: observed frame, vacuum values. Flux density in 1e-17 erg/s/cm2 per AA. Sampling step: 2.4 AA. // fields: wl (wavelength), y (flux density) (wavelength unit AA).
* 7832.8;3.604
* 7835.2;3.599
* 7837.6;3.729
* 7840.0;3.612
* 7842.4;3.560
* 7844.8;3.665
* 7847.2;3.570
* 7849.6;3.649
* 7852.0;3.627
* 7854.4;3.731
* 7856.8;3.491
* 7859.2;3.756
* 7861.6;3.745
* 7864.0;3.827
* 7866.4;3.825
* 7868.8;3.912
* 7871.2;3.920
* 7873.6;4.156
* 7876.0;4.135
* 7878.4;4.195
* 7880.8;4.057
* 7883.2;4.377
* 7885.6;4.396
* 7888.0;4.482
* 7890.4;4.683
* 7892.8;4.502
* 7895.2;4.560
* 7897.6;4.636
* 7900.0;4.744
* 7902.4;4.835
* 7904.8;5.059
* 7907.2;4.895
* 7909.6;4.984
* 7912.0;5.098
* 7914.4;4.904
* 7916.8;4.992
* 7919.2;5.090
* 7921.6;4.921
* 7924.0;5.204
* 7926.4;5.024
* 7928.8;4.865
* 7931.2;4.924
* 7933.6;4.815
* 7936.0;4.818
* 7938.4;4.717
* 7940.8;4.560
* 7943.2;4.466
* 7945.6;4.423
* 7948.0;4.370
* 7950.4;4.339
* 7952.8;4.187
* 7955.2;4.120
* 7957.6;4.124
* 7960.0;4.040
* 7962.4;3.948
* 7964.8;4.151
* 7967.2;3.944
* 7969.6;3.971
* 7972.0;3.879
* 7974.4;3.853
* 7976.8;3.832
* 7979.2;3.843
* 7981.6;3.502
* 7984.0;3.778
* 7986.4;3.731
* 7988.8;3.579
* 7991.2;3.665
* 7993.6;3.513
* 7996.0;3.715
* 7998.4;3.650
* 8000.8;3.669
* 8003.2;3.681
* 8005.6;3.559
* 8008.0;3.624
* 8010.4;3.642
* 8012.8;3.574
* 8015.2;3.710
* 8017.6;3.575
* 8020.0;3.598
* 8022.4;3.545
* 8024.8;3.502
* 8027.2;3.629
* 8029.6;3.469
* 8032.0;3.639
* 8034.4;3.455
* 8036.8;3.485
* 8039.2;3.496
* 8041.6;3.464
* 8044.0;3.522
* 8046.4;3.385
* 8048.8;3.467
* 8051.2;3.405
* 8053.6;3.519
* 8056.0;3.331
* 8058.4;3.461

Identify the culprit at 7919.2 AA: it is Mg II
